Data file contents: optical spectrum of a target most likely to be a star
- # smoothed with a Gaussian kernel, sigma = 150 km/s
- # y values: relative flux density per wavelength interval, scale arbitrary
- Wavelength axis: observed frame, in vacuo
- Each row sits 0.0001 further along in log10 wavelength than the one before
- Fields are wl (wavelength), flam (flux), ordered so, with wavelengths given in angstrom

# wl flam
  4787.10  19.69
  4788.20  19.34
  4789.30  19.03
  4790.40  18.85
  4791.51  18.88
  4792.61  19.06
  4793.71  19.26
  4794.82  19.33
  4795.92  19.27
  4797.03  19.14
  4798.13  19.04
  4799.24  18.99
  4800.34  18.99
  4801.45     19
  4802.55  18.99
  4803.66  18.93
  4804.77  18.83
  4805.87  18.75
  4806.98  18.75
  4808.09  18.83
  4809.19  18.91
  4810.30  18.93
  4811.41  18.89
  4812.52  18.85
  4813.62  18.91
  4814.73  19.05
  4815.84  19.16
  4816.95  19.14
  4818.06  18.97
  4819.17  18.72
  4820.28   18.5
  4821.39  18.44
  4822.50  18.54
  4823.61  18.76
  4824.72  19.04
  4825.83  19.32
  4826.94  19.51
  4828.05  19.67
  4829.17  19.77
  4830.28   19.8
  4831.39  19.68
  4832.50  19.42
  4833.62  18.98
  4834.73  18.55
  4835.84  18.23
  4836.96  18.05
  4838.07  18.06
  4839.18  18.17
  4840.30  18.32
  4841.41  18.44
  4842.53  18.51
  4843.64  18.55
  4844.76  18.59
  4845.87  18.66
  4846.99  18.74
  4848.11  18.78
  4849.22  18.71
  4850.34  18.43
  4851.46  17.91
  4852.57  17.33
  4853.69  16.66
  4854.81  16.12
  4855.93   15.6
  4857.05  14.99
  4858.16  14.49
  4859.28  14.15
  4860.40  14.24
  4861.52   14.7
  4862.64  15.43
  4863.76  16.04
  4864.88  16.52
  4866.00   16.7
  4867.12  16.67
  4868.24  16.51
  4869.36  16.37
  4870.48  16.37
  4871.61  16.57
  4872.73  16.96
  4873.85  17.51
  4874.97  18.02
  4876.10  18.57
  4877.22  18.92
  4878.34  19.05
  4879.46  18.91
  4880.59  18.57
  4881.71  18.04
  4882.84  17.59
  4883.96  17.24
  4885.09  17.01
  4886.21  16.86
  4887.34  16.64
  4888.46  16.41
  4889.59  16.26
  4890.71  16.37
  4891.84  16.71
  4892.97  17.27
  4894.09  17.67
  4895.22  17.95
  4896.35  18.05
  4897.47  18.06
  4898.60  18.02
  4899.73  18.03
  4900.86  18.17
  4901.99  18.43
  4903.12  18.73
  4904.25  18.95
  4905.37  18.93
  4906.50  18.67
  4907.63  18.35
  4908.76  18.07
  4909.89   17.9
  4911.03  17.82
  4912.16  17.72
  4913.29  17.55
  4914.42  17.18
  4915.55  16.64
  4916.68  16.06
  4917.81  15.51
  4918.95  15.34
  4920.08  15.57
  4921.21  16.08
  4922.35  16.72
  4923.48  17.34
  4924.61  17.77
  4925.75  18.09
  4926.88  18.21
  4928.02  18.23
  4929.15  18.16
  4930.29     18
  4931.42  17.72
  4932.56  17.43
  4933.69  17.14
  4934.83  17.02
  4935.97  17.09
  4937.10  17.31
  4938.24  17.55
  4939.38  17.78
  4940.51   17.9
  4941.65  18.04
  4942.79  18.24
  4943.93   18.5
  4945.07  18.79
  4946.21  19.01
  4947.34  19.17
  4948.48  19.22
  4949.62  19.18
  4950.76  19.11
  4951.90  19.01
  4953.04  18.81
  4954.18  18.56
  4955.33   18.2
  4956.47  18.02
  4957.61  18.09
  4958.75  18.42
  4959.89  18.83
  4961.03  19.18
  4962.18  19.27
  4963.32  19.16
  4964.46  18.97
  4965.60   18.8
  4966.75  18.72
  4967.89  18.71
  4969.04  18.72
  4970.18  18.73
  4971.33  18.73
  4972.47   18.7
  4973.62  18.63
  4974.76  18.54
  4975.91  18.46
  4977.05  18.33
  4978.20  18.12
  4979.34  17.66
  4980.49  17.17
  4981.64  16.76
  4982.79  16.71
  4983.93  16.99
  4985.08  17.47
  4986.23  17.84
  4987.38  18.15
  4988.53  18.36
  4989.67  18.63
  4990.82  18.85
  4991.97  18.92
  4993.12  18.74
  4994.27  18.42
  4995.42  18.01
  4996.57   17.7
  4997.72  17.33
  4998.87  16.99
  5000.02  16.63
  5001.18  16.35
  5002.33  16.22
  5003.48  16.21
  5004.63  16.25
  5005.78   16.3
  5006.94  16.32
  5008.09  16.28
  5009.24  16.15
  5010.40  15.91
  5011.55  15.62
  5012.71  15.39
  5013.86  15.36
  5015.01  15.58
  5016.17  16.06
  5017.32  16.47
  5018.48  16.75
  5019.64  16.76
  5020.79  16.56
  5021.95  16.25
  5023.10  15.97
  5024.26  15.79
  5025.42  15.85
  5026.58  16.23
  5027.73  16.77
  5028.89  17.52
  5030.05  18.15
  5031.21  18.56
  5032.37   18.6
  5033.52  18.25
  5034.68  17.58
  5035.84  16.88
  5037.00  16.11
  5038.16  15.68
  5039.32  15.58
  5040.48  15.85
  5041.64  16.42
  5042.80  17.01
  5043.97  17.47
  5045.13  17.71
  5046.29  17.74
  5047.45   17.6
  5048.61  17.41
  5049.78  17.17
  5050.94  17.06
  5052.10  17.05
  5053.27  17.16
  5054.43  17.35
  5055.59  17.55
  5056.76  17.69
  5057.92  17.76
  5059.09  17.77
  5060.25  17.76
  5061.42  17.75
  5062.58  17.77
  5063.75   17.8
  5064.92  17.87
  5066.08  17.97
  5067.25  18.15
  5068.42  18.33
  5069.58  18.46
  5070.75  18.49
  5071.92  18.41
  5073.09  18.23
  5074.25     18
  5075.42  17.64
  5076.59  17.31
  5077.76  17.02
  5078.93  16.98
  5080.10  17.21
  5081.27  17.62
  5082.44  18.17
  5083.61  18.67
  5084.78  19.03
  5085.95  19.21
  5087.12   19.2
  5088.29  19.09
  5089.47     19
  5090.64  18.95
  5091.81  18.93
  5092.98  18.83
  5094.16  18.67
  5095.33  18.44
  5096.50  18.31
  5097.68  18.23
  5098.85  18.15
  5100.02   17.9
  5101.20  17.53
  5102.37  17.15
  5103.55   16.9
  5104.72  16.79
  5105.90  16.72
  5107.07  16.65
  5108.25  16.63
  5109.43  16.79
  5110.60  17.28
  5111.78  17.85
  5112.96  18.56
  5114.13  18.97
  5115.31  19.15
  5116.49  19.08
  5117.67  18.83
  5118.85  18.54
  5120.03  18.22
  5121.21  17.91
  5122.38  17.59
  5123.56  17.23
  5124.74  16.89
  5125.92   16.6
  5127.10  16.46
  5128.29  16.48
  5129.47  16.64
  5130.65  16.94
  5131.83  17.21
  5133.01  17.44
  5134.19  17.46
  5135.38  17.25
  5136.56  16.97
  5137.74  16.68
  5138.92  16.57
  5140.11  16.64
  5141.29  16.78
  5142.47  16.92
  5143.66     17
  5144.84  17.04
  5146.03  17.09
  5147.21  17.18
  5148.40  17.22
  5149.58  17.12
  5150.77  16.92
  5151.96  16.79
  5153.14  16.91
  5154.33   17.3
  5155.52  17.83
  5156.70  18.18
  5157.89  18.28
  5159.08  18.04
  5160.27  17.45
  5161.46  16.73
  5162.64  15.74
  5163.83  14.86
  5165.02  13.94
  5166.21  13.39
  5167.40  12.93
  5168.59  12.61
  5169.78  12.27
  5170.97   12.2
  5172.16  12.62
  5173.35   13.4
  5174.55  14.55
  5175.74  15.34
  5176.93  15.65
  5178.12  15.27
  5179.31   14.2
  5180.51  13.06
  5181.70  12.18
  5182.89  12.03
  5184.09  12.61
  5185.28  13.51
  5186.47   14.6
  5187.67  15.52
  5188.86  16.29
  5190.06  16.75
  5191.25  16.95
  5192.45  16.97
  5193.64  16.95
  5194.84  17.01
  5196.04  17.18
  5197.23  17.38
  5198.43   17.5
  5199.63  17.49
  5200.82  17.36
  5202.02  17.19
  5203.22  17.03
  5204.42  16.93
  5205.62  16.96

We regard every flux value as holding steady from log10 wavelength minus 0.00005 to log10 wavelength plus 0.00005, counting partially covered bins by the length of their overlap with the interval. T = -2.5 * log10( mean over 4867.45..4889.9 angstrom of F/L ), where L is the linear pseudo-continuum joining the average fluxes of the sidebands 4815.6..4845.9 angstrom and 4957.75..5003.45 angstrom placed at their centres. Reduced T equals 0.07 mag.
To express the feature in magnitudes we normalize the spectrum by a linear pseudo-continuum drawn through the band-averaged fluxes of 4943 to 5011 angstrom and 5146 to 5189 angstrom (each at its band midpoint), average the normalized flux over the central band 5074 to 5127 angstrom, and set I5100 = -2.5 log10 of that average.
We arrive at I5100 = -0.11 mag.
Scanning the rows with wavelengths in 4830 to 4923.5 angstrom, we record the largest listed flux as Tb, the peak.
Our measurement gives 19.8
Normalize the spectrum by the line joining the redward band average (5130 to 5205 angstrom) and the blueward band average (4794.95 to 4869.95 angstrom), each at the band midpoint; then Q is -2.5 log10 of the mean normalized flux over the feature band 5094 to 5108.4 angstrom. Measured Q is -0.07 mag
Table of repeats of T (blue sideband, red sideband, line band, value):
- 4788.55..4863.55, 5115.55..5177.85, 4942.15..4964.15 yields -0.07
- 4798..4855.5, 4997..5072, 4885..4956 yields 0.01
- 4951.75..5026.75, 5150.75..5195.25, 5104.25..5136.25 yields -0.11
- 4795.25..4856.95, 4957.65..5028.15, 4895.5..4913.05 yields -0.01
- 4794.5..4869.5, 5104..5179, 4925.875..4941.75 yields 0.00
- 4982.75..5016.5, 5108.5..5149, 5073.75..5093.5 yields -0.06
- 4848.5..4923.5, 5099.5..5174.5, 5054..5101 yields -0.08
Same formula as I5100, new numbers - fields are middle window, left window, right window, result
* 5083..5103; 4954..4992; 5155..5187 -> -0.16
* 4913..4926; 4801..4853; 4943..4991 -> 0.12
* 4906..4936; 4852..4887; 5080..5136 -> -0.02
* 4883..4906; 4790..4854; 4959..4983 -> 0.06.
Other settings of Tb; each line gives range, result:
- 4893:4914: 18.95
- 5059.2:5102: 19.21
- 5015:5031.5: 18.56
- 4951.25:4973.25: 19.27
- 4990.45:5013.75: 18.92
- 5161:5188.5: 16.73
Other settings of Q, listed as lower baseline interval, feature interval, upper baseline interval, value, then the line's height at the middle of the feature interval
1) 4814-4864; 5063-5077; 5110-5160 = -0.03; 17.6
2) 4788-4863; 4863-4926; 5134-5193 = 0.03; 17.8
